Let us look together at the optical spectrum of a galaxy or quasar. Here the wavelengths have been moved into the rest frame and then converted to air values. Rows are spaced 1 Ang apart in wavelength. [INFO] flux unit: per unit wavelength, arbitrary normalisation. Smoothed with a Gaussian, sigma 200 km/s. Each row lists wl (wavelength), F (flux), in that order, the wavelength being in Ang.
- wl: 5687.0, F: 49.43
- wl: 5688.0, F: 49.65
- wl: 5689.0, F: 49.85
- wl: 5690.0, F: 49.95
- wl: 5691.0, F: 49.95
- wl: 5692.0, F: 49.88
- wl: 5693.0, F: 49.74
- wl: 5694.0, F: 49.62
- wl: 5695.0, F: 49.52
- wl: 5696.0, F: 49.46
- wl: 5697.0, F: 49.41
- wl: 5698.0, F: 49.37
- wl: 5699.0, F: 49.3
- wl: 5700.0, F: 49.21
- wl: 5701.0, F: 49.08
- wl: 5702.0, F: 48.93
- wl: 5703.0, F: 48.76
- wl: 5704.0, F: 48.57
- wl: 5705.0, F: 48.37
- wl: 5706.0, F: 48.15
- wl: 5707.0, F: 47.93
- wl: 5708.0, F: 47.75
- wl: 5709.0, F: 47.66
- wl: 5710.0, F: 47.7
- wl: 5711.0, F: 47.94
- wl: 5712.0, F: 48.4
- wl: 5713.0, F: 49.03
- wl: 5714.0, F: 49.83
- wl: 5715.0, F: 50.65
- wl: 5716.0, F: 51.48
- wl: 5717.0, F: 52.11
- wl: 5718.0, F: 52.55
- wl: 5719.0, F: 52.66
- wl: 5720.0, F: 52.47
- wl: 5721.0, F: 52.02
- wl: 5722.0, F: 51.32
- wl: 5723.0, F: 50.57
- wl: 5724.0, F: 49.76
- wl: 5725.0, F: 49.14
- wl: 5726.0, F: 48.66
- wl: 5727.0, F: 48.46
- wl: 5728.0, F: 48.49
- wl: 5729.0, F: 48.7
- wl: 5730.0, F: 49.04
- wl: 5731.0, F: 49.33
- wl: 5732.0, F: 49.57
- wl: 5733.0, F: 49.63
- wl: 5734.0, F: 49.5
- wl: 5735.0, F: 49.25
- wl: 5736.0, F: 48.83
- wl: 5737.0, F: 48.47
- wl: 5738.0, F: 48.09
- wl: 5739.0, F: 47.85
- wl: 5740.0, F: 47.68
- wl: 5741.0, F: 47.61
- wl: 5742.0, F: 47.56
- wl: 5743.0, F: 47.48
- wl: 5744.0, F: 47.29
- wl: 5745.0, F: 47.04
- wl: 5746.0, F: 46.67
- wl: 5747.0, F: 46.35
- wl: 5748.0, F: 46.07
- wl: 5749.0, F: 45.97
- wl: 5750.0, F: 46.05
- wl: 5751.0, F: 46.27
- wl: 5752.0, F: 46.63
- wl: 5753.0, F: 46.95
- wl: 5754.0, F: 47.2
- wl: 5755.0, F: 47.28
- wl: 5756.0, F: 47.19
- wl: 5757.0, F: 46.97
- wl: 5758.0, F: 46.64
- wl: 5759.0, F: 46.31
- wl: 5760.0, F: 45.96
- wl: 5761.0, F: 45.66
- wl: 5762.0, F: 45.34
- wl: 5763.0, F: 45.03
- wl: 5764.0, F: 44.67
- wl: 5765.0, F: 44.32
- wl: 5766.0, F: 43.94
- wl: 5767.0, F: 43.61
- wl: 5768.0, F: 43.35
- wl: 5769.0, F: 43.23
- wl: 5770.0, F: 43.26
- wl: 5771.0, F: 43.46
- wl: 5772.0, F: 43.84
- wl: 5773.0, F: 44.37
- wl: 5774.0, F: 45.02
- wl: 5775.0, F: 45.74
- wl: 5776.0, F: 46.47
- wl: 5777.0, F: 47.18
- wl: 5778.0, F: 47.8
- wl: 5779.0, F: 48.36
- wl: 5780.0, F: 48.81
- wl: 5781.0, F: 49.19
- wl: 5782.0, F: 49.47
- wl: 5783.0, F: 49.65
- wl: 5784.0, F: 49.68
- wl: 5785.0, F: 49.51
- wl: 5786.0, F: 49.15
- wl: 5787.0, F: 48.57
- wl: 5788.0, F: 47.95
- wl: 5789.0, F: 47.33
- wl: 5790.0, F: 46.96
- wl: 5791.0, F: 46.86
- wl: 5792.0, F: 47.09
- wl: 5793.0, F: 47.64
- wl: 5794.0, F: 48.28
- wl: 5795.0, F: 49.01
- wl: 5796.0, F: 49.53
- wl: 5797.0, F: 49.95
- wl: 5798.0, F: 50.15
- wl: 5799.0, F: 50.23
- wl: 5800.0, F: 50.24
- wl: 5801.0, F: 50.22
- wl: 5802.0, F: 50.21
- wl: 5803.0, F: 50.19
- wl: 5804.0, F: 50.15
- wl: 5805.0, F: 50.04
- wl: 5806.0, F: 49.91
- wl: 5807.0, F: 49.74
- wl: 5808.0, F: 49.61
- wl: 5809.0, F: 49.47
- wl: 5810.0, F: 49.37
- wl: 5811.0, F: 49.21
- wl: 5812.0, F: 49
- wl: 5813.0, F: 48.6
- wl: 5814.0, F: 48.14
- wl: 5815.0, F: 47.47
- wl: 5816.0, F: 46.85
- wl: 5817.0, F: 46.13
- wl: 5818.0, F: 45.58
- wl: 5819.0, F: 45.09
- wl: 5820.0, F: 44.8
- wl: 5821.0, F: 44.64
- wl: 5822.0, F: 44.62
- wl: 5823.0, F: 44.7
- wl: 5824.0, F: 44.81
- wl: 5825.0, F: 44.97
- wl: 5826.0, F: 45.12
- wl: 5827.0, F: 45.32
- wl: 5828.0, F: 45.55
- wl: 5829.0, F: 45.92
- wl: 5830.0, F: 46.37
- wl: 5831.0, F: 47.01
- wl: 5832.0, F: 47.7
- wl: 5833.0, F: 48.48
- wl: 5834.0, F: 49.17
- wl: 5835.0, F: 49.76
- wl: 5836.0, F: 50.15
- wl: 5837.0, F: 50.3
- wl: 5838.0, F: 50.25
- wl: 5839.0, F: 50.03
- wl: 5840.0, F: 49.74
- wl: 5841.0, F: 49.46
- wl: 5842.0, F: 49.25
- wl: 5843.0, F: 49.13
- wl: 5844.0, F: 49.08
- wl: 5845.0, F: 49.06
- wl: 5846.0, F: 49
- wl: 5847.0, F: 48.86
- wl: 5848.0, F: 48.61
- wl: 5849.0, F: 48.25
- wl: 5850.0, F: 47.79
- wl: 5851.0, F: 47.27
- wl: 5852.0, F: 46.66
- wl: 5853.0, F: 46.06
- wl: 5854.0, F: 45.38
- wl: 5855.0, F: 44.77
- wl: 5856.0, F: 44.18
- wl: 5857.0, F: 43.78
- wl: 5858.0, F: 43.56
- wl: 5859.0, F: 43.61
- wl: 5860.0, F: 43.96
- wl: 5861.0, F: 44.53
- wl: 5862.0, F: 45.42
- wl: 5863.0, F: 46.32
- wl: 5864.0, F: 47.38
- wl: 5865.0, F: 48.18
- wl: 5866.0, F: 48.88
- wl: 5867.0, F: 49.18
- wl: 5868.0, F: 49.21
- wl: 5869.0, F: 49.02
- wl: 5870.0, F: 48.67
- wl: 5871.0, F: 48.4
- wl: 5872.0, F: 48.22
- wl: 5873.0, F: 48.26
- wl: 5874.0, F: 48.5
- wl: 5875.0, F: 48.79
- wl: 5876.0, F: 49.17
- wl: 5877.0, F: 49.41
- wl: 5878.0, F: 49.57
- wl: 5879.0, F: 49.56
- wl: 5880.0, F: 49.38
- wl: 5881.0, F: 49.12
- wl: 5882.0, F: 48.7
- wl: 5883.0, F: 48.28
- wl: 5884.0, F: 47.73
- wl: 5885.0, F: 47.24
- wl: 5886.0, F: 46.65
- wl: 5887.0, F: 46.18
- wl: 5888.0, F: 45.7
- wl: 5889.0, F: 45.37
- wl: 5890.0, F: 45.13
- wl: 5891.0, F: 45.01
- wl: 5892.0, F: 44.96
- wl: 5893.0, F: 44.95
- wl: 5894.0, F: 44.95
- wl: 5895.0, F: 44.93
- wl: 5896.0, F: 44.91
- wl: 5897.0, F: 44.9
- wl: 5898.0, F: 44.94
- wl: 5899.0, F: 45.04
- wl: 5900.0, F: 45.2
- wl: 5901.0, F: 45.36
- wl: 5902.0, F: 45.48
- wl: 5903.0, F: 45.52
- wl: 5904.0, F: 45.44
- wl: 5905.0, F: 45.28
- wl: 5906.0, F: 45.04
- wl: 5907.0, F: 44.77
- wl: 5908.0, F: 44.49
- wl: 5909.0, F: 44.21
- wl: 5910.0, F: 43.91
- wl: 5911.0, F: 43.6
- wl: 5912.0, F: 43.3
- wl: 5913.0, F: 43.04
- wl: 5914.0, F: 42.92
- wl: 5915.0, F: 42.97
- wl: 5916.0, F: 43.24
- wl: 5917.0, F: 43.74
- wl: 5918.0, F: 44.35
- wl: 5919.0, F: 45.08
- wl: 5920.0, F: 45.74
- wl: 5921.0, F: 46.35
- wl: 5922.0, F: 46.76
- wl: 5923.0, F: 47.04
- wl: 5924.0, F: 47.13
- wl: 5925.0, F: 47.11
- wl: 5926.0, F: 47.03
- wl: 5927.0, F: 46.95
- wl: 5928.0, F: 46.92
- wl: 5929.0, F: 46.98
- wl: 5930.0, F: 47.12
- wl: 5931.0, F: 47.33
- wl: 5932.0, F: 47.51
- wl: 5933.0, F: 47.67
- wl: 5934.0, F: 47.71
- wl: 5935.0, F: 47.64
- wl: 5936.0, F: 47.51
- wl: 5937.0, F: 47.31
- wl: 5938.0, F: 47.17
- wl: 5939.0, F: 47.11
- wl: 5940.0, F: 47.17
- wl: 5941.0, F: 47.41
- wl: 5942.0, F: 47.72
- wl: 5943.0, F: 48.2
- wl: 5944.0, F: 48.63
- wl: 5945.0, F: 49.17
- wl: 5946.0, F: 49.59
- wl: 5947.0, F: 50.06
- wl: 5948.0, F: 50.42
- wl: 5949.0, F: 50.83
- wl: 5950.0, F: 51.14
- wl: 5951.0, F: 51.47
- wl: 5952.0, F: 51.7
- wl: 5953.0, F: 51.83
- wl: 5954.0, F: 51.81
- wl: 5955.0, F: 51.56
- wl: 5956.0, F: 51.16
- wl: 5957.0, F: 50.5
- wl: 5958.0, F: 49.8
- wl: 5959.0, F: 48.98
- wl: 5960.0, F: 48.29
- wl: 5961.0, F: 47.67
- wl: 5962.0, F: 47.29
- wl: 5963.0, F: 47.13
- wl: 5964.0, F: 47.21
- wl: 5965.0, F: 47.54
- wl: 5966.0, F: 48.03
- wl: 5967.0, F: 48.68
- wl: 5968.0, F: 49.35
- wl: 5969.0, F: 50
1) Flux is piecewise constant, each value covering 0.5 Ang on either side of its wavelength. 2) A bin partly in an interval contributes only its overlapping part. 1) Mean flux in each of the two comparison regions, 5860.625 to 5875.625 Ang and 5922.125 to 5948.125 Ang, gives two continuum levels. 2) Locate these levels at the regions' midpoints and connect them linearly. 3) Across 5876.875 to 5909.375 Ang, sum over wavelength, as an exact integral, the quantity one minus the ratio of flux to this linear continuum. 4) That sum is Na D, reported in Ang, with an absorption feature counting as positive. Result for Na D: 1.2 Ang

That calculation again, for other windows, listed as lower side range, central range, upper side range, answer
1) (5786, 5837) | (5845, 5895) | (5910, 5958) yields 0.67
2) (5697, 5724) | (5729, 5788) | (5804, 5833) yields 1.92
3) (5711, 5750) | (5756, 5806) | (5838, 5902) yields 1.08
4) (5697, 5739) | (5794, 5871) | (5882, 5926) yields -1.45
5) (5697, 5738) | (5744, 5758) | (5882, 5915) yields 0.57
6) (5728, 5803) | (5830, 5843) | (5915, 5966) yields -0.42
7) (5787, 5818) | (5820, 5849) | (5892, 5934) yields 0.05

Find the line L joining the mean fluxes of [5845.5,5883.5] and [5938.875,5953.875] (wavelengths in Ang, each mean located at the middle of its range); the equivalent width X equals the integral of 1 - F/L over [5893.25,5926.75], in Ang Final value 2.5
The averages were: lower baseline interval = 47.5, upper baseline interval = 49.6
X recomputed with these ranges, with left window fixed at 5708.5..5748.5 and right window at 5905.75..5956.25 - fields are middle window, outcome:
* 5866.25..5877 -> -0.2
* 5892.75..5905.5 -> 0.6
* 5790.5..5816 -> -0.4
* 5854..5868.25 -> 0.6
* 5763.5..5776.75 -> 1.2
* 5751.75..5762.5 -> 0.5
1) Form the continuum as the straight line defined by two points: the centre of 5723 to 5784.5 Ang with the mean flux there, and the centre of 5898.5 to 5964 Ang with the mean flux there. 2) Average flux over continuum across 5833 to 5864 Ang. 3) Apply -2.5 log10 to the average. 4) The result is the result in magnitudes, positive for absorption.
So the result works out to -0.01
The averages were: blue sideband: 47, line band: 47.5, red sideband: 47.1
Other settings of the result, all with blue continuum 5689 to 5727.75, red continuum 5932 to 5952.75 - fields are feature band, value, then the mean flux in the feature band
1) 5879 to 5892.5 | 0.045 mag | 47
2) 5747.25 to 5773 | 0.092 mag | 45.4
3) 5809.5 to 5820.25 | 0.042 mag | 47.4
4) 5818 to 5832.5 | 0.085 mag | 45.5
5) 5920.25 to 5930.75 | 0.044 mag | 46.9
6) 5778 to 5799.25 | 0.014 mag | 48.7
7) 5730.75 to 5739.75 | 0.014 mag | 48.9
